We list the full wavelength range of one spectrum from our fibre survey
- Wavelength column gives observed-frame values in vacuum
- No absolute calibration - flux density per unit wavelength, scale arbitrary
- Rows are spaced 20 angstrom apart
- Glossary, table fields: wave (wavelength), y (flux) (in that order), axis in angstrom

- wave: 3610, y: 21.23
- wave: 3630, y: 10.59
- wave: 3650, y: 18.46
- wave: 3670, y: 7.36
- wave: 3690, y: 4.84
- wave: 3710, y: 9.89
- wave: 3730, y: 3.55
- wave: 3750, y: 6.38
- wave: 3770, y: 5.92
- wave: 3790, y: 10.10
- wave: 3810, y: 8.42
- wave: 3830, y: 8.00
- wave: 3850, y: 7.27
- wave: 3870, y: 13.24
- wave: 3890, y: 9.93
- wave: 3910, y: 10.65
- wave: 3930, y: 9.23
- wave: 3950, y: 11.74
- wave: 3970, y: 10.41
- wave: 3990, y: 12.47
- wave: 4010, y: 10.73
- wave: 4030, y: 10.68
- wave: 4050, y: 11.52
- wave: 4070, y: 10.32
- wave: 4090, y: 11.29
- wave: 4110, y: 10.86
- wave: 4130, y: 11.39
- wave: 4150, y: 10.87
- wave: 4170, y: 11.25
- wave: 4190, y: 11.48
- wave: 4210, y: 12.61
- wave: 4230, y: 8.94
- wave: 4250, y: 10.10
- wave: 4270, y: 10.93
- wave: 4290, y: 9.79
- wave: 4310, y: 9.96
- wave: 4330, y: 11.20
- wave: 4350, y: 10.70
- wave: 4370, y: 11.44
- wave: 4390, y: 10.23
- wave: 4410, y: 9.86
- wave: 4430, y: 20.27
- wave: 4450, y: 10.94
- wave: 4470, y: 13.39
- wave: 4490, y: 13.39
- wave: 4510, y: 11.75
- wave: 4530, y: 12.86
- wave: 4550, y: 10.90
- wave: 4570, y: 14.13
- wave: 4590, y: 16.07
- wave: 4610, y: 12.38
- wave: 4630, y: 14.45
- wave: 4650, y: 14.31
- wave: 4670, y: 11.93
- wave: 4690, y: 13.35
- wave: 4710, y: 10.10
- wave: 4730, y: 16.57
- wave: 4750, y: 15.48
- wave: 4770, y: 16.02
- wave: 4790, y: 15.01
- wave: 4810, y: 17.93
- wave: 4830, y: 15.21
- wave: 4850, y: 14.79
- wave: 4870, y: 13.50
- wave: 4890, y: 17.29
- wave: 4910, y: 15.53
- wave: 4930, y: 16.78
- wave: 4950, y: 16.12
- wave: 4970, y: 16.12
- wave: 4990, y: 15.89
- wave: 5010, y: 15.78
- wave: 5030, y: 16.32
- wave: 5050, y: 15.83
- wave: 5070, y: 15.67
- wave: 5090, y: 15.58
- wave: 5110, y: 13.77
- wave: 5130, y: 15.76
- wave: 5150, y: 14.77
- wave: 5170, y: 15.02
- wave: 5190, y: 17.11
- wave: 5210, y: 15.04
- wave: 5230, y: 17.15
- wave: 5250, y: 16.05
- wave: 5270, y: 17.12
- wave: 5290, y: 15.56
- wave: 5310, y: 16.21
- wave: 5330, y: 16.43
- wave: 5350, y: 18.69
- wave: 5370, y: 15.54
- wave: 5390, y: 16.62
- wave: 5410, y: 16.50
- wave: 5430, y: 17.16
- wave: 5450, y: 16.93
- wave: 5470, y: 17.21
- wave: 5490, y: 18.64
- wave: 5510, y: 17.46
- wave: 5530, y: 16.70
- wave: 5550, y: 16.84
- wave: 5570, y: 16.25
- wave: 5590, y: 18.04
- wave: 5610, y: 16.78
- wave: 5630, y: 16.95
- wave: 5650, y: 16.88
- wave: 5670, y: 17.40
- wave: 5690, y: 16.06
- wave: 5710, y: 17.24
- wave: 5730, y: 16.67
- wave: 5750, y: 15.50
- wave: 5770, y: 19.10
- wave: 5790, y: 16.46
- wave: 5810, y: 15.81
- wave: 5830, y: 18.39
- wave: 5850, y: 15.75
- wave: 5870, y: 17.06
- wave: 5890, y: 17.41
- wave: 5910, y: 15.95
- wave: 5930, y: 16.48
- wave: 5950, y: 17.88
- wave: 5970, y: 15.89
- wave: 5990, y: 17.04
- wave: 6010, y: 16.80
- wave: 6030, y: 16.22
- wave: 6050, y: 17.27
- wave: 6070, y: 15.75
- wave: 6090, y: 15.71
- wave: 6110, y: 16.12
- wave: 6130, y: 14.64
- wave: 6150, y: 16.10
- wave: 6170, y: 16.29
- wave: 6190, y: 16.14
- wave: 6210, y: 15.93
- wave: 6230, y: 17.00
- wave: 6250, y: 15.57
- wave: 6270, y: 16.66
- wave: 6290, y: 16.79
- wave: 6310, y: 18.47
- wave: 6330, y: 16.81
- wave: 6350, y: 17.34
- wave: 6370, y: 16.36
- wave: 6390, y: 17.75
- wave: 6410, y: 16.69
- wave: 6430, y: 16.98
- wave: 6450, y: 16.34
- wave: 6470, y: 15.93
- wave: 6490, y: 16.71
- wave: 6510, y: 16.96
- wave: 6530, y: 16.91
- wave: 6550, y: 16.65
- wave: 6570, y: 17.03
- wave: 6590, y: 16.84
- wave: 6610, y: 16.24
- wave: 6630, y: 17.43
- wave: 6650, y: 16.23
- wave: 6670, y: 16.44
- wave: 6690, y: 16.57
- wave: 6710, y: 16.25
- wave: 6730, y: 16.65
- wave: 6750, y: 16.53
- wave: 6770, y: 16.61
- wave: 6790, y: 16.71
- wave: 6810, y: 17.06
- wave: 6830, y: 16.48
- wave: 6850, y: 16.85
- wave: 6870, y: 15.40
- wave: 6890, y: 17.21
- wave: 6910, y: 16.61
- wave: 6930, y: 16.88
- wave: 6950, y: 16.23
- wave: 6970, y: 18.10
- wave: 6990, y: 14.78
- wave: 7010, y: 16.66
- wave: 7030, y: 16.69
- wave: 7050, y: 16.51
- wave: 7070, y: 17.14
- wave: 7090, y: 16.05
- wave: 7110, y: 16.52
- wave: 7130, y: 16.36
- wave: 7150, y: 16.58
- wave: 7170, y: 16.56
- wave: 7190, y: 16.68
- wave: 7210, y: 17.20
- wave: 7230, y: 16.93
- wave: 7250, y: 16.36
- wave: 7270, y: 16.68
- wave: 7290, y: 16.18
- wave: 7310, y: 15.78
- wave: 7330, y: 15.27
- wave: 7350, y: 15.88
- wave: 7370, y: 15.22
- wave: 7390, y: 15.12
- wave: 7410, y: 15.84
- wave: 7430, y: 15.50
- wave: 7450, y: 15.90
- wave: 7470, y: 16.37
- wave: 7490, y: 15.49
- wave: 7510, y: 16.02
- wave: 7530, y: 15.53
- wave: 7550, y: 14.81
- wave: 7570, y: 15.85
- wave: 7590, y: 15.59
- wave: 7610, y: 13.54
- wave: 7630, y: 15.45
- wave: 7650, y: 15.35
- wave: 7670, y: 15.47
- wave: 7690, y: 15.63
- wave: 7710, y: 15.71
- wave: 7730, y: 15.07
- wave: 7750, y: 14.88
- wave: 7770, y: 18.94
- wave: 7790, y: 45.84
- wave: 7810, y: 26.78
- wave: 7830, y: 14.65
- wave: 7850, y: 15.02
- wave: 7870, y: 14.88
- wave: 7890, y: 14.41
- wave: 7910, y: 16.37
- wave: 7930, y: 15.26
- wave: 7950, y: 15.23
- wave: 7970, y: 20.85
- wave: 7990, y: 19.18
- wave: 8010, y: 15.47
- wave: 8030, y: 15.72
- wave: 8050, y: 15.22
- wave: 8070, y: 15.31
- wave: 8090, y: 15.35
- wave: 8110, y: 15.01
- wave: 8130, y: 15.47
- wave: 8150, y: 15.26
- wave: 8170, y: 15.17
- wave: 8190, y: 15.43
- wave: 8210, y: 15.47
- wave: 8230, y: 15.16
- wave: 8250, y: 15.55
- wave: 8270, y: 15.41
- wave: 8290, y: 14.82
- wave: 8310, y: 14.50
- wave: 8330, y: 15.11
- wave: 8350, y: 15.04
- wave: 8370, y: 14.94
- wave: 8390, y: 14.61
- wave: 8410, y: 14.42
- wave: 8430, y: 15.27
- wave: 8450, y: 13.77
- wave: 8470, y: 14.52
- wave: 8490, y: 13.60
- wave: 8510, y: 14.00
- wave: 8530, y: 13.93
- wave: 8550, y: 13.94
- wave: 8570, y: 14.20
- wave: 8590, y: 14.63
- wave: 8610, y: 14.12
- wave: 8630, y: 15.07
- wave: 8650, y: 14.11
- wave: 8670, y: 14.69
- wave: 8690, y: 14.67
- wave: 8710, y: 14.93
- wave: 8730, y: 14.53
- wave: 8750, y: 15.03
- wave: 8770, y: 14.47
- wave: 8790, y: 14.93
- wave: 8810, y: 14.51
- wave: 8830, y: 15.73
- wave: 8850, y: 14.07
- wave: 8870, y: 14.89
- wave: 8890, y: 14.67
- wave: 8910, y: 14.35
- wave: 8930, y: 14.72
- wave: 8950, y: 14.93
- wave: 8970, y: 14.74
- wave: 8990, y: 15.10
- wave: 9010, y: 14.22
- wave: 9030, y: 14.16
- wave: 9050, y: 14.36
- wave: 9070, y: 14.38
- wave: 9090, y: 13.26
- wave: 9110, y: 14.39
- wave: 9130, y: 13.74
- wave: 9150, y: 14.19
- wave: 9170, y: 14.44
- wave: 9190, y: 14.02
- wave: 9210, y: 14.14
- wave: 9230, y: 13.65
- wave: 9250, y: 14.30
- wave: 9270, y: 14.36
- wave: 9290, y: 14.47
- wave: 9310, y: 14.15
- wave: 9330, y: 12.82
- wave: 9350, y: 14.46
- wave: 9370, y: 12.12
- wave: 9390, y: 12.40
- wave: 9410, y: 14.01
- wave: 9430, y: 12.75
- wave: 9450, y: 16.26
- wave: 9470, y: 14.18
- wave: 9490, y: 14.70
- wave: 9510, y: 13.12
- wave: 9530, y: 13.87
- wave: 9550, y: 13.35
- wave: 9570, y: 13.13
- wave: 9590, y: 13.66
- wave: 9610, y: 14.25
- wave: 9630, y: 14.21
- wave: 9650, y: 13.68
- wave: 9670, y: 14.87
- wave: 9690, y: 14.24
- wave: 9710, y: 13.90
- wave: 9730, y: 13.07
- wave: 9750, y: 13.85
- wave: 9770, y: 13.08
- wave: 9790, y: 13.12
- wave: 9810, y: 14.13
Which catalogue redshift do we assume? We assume 0.186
